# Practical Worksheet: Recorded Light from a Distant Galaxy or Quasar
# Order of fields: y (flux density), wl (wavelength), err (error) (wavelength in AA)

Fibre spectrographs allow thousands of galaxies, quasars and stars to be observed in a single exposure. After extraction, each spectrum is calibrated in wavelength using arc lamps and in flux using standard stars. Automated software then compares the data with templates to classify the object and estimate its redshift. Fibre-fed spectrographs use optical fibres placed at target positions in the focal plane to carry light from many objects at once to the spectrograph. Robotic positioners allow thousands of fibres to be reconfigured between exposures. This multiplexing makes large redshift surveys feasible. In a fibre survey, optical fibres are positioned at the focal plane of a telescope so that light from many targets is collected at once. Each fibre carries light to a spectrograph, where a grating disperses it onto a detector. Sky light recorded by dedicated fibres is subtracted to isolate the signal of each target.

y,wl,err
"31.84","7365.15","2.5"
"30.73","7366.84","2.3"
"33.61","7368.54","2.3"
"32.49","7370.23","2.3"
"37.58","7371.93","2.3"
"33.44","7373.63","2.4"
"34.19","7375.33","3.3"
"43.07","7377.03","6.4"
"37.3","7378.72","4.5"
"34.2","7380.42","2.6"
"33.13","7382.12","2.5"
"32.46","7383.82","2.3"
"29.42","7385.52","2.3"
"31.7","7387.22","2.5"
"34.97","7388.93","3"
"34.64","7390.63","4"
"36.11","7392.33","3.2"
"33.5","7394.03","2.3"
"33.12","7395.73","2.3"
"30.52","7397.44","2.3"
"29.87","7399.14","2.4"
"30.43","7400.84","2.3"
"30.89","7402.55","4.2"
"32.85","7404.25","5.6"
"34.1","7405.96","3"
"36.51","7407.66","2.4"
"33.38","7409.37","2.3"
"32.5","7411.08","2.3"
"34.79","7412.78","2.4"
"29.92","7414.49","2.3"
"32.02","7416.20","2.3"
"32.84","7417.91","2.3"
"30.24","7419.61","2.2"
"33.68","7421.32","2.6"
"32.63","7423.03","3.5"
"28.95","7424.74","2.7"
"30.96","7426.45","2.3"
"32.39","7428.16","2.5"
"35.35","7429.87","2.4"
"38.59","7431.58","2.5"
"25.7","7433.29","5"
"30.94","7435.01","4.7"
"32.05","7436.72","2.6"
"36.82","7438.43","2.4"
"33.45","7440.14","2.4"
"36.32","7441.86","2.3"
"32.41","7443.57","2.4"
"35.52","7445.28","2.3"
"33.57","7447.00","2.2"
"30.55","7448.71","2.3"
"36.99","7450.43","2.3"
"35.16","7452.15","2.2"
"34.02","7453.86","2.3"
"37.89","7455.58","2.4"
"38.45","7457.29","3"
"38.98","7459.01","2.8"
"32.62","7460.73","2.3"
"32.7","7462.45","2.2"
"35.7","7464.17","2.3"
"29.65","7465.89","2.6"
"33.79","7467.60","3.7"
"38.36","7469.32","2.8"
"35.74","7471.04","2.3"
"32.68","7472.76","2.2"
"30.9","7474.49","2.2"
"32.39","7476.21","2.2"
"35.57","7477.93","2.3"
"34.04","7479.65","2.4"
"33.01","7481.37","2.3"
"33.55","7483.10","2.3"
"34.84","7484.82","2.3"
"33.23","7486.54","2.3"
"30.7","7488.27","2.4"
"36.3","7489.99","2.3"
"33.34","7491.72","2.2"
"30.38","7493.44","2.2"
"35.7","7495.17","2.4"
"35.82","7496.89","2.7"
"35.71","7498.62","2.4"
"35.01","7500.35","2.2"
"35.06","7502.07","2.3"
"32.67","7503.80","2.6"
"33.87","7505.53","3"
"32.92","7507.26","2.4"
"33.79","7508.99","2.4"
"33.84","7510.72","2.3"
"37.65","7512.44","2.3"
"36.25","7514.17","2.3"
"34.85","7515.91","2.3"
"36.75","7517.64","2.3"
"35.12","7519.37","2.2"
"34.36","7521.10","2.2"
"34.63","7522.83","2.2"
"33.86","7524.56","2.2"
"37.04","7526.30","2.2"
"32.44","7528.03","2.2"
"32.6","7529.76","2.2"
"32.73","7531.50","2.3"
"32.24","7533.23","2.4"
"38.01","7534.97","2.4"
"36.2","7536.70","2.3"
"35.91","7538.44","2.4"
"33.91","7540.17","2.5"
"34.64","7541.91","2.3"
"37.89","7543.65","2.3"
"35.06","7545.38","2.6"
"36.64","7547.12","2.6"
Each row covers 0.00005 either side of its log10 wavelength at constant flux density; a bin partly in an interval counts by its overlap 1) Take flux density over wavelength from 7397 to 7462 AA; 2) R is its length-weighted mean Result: 33.3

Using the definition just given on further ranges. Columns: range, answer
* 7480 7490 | 33.4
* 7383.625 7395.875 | 33.3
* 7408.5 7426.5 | 32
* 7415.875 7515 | 33.9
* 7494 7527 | 34.9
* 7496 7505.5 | 34.8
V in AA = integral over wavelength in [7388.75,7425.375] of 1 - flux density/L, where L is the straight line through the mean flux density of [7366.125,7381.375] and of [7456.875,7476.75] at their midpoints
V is 2.3 AA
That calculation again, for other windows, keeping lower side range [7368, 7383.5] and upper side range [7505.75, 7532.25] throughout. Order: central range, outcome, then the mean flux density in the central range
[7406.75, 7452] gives 2.59 AA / 33.1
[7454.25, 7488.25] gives 0.51 AA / 34.3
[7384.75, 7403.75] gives 1.60 AA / 32.3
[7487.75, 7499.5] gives 0.21 AA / 34.1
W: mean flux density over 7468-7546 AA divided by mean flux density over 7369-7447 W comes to 1.0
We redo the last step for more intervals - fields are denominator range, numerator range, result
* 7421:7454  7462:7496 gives 1.01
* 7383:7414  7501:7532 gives 1.05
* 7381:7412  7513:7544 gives 1.07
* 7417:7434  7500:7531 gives 1.07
